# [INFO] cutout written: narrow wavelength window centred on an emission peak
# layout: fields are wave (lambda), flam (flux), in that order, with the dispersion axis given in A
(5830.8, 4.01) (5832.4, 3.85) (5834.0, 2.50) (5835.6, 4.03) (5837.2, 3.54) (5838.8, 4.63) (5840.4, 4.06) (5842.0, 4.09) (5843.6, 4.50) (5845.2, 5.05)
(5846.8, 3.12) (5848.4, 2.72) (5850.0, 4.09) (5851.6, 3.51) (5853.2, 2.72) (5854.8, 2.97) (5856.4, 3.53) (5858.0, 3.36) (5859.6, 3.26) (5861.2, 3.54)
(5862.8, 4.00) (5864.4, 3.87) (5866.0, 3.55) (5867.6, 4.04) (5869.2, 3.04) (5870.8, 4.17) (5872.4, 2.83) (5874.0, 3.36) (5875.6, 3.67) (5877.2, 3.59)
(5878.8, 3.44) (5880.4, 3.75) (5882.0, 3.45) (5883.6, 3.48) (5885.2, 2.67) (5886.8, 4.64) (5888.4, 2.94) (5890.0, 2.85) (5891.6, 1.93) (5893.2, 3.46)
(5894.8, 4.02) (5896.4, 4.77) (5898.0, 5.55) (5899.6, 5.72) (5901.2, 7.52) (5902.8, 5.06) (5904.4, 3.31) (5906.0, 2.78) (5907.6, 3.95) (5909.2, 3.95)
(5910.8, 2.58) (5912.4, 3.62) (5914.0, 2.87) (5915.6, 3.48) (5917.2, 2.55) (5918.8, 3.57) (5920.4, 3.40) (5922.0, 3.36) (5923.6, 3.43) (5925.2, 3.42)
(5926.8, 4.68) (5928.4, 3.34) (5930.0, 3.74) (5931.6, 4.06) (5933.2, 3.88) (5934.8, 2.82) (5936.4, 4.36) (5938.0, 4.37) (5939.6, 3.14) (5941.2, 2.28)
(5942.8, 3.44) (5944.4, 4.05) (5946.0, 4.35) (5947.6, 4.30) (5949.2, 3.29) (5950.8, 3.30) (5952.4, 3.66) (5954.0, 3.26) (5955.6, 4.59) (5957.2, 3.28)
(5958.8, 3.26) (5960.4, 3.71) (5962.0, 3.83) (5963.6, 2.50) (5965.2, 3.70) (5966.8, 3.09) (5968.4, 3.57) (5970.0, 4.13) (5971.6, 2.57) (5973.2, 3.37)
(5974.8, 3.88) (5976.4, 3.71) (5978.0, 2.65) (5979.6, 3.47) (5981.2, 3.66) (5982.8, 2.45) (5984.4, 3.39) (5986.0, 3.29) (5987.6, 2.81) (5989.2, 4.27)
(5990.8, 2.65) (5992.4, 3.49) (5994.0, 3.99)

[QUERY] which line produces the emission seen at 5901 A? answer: [O III] 5007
